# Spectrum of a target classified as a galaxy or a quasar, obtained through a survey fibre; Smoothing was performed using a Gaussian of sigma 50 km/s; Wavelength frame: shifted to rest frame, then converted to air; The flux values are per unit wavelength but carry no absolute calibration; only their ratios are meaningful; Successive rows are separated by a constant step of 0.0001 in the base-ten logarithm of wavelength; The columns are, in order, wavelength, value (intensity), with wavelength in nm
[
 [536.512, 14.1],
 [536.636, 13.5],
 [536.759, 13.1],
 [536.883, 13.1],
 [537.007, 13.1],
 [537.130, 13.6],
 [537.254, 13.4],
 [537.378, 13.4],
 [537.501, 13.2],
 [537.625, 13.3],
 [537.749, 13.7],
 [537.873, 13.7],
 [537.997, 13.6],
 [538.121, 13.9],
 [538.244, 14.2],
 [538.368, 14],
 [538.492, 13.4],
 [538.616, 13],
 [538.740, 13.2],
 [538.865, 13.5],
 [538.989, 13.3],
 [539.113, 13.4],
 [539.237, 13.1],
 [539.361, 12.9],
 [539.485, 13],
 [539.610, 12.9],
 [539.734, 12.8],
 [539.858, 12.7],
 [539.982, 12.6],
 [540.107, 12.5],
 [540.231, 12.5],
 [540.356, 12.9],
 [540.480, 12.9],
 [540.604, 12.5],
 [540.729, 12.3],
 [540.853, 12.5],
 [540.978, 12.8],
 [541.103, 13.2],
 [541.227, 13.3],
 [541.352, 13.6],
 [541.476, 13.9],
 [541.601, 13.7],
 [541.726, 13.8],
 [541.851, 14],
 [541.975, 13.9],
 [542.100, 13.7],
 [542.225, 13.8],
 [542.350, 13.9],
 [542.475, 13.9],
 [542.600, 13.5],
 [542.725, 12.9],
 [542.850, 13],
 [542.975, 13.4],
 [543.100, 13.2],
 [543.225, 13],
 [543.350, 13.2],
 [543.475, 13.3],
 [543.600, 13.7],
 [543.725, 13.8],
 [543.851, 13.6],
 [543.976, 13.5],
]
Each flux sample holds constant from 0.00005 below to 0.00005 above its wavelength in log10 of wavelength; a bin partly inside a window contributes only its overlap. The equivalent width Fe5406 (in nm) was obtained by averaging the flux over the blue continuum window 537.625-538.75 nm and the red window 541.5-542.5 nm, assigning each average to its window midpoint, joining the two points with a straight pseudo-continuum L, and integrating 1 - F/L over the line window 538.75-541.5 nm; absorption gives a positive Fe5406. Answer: 0.16 nm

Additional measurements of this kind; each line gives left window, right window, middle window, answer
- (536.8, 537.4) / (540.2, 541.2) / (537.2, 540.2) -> -0.05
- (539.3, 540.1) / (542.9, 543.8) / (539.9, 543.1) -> -0.04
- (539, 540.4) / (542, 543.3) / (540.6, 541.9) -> -0.01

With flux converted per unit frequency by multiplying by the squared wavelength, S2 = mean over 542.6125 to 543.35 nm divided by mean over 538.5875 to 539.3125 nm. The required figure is 1.0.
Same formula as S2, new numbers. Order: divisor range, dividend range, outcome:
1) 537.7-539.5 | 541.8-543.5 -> 1.02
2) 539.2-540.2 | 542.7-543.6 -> 1.04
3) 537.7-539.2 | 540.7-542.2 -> 1.00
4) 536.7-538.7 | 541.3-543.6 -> 1.02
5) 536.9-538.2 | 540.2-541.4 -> 0.96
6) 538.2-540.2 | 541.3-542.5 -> 1.06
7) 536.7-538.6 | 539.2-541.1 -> 0.95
